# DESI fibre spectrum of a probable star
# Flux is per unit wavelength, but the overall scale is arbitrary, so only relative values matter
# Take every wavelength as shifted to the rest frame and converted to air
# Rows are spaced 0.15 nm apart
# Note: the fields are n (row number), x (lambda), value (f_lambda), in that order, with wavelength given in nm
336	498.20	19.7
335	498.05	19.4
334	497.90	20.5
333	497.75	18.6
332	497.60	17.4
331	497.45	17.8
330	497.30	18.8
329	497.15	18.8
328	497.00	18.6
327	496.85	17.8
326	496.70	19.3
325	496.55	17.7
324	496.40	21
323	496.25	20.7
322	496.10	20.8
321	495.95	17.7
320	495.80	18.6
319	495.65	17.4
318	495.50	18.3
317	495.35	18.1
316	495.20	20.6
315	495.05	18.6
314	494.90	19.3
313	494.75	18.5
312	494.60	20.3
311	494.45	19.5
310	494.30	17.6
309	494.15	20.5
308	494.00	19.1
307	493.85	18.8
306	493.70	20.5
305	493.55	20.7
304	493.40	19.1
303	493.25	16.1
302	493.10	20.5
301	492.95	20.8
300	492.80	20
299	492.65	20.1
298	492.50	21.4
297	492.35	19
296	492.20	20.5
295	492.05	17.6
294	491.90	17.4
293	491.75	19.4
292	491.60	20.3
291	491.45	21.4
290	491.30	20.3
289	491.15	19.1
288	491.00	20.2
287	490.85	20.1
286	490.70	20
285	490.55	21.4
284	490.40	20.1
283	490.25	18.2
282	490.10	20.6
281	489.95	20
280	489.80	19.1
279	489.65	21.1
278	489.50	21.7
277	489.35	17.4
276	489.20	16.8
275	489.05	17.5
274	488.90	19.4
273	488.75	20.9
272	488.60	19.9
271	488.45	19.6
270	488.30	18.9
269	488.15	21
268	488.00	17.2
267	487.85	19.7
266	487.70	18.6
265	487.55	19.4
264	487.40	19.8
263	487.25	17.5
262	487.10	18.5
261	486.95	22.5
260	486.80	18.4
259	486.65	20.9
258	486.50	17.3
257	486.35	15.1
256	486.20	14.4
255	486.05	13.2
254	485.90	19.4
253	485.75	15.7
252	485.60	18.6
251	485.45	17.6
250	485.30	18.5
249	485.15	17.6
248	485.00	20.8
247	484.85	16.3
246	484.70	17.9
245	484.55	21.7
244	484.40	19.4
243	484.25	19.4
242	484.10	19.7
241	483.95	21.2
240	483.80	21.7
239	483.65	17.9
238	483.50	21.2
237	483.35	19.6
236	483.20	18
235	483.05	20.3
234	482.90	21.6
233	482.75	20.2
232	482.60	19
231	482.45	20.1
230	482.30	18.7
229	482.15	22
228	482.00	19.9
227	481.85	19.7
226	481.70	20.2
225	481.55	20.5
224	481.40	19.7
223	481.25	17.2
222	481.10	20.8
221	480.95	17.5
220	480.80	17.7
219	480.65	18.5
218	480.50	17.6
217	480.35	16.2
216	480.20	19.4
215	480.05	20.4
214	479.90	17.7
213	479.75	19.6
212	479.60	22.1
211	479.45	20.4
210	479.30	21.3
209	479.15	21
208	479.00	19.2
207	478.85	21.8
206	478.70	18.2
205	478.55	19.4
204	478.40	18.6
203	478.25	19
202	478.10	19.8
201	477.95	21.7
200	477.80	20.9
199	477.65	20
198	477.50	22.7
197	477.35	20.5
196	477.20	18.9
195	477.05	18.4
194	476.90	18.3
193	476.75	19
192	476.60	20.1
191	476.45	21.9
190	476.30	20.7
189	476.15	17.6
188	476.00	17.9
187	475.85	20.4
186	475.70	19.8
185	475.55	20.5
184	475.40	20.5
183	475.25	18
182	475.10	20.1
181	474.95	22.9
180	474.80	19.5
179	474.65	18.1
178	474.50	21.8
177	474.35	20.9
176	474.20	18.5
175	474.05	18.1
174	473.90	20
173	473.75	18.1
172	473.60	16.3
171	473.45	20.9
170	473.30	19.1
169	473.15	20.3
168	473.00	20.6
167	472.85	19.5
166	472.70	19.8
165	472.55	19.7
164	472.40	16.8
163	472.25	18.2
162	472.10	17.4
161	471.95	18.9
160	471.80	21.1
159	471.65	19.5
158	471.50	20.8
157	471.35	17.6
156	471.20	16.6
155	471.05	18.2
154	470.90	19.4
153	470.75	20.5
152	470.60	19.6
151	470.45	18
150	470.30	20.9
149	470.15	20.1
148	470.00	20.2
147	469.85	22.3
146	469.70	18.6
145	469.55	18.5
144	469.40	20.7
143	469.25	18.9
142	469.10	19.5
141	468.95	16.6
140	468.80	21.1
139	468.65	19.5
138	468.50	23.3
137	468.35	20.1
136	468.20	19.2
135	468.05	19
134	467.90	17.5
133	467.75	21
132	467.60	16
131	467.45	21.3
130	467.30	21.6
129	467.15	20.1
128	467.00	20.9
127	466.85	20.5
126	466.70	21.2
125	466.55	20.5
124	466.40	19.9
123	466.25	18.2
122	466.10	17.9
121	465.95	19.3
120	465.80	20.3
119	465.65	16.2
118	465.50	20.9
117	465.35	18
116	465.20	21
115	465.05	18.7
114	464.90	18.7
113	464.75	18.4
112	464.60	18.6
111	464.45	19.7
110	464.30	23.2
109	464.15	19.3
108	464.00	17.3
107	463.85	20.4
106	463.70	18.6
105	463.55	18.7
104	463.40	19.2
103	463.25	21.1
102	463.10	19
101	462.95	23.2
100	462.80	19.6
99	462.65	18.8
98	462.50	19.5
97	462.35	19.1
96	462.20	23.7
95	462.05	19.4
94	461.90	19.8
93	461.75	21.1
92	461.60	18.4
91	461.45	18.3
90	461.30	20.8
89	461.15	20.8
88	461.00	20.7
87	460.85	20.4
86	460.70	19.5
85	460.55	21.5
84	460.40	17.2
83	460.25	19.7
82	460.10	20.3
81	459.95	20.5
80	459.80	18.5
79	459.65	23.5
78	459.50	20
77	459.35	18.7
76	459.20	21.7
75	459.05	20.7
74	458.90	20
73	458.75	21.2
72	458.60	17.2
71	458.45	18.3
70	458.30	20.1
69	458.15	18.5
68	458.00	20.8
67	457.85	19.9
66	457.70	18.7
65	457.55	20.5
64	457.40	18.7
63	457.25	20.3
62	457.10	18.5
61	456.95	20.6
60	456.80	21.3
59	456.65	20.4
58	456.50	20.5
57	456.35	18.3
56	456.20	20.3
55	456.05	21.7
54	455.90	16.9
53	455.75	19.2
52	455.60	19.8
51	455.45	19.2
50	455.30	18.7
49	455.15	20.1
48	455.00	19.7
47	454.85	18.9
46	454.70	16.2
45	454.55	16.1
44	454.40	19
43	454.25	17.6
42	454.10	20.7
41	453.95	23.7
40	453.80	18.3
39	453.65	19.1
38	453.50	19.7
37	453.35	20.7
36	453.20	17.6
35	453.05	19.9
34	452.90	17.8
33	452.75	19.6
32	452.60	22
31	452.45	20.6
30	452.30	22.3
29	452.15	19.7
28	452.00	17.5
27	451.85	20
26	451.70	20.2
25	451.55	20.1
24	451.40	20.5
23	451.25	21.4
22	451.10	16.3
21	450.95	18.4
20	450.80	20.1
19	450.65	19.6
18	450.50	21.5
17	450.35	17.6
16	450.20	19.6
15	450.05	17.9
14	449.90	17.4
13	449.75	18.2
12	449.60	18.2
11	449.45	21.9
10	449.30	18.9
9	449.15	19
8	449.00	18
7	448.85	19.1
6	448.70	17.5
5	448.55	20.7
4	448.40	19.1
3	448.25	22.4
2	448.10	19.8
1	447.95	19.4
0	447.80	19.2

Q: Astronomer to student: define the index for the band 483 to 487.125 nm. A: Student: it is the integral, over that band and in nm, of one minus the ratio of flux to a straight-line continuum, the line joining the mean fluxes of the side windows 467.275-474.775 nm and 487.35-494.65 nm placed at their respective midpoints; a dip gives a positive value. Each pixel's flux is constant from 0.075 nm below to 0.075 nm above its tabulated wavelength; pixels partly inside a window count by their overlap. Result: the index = 0.18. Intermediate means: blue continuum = 19.4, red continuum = 19.6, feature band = 18.7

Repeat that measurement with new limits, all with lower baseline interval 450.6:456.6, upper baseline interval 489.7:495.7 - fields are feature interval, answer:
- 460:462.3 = -0.07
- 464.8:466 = 0.02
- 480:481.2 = 0.07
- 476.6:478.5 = -0.03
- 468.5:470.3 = -0.03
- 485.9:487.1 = 0.12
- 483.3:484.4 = -0.03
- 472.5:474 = 0.01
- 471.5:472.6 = 0.03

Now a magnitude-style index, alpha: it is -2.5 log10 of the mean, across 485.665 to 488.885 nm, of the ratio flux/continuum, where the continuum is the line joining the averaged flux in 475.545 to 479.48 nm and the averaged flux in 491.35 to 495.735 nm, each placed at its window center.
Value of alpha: 0.06 mag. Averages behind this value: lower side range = 19.9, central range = 18.5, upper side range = 19.4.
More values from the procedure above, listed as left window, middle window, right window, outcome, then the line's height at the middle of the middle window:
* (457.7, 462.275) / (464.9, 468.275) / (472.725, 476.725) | 0.021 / 19.9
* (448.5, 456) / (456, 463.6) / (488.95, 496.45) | -0.038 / 19.3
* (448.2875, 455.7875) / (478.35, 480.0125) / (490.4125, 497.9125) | -0.036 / 19.3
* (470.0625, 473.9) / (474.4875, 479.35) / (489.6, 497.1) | -0.039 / 19.2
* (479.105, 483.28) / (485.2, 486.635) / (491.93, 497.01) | 0.156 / 19.4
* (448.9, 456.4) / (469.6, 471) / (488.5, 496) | -0.029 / 19.4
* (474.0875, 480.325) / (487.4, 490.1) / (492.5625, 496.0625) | 0.003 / 19.4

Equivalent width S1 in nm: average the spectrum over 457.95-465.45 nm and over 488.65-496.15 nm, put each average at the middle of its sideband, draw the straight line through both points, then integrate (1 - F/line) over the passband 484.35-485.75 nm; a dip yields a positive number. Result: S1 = 0.07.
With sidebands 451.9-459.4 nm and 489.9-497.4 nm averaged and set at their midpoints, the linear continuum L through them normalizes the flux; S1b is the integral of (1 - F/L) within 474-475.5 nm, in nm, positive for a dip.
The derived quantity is -0.03 nm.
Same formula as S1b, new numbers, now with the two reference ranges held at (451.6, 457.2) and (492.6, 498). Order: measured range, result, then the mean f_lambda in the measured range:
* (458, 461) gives -0.07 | 19.9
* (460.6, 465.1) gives -0.09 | 19.8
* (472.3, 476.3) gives -0.03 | 19.5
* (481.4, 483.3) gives -0.07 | 20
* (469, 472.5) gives 0.03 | 19.2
